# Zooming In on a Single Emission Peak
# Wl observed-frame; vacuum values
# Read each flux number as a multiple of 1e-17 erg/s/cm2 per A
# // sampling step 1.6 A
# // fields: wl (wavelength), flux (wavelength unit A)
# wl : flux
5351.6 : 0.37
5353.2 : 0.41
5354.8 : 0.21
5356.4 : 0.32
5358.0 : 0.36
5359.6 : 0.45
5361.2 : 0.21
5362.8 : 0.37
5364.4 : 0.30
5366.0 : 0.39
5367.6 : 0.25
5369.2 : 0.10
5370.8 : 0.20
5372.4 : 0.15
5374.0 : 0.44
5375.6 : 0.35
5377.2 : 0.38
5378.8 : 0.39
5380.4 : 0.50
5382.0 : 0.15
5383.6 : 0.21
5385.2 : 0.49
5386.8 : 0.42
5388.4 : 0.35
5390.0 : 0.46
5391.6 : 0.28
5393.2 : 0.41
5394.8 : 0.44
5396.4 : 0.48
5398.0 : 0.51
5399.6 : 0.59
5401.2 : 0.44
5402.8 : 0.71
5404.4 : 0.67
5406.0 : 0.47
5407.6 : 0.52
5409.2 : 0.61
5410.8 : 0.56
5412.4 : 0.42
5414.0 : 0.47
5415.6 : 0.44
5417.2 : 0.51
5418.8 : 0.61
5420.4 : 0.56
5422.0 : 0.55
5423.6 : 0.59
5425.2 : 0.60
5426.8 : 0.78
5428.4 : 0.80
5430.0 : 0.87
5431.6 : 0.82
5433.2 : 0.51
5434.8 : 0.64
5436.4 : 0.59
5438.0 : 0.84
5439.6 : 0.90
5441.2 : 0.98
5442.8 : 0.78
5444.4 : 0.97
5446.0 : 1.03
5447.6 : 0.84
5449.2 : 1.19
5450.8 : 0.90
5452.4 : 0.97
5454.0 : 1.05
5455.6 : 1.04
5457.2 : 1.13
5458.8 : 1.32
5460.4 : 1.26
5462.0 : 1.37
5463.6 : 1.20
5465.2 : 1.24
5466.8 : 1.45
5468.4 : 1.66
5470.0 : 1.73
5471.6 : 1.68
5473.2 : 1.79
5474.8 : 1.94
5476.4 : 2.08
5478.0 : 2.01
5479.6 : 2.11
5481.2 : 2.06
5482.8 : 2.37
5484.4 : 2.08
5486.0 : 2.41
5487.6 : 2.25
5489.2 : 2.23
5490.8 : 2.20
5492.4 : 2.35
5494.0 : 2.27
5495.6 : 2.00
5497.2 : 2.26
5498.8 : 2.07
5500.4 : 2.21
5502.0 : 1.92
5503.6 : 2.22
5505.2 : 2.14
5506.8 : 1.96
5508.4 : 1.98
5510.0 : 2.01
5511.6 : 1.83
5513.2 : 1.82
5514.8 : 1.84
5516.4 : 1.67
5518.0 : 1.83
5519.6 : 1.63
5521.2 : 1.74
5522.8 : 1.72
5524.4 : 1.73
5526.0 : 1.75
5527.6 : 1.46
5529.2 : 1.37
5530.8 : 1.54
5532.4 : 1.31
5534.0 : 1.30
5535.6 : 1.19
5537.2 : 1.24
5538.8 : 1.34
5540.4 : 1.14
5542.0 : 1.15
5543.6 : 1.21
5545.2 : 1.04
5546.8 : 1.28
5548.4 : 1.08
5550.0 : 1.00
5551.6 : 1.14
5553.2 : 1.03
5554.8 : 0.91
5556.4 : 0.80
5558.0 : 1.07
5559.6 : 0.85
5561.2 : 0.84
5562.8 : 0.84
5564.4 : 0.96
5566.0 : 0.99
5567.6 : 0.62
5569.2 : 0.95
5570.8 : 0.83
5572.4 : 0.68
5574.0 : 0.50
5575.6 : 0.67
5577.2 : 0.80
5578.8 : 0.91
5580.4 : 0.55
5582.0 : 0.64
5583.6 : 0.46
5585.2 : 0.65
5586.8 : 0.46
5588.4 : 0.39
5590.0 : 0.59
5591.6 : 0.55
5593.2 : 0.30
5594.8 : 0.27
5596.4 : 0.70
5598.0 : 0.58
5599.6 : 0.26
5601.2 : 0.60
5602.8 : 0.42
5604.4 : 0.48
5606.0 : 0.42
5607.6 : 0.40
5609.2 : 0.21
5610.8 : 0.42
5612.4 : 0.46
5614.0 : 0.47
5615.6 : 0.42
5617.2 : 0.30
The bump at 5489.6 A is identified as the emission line C IV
